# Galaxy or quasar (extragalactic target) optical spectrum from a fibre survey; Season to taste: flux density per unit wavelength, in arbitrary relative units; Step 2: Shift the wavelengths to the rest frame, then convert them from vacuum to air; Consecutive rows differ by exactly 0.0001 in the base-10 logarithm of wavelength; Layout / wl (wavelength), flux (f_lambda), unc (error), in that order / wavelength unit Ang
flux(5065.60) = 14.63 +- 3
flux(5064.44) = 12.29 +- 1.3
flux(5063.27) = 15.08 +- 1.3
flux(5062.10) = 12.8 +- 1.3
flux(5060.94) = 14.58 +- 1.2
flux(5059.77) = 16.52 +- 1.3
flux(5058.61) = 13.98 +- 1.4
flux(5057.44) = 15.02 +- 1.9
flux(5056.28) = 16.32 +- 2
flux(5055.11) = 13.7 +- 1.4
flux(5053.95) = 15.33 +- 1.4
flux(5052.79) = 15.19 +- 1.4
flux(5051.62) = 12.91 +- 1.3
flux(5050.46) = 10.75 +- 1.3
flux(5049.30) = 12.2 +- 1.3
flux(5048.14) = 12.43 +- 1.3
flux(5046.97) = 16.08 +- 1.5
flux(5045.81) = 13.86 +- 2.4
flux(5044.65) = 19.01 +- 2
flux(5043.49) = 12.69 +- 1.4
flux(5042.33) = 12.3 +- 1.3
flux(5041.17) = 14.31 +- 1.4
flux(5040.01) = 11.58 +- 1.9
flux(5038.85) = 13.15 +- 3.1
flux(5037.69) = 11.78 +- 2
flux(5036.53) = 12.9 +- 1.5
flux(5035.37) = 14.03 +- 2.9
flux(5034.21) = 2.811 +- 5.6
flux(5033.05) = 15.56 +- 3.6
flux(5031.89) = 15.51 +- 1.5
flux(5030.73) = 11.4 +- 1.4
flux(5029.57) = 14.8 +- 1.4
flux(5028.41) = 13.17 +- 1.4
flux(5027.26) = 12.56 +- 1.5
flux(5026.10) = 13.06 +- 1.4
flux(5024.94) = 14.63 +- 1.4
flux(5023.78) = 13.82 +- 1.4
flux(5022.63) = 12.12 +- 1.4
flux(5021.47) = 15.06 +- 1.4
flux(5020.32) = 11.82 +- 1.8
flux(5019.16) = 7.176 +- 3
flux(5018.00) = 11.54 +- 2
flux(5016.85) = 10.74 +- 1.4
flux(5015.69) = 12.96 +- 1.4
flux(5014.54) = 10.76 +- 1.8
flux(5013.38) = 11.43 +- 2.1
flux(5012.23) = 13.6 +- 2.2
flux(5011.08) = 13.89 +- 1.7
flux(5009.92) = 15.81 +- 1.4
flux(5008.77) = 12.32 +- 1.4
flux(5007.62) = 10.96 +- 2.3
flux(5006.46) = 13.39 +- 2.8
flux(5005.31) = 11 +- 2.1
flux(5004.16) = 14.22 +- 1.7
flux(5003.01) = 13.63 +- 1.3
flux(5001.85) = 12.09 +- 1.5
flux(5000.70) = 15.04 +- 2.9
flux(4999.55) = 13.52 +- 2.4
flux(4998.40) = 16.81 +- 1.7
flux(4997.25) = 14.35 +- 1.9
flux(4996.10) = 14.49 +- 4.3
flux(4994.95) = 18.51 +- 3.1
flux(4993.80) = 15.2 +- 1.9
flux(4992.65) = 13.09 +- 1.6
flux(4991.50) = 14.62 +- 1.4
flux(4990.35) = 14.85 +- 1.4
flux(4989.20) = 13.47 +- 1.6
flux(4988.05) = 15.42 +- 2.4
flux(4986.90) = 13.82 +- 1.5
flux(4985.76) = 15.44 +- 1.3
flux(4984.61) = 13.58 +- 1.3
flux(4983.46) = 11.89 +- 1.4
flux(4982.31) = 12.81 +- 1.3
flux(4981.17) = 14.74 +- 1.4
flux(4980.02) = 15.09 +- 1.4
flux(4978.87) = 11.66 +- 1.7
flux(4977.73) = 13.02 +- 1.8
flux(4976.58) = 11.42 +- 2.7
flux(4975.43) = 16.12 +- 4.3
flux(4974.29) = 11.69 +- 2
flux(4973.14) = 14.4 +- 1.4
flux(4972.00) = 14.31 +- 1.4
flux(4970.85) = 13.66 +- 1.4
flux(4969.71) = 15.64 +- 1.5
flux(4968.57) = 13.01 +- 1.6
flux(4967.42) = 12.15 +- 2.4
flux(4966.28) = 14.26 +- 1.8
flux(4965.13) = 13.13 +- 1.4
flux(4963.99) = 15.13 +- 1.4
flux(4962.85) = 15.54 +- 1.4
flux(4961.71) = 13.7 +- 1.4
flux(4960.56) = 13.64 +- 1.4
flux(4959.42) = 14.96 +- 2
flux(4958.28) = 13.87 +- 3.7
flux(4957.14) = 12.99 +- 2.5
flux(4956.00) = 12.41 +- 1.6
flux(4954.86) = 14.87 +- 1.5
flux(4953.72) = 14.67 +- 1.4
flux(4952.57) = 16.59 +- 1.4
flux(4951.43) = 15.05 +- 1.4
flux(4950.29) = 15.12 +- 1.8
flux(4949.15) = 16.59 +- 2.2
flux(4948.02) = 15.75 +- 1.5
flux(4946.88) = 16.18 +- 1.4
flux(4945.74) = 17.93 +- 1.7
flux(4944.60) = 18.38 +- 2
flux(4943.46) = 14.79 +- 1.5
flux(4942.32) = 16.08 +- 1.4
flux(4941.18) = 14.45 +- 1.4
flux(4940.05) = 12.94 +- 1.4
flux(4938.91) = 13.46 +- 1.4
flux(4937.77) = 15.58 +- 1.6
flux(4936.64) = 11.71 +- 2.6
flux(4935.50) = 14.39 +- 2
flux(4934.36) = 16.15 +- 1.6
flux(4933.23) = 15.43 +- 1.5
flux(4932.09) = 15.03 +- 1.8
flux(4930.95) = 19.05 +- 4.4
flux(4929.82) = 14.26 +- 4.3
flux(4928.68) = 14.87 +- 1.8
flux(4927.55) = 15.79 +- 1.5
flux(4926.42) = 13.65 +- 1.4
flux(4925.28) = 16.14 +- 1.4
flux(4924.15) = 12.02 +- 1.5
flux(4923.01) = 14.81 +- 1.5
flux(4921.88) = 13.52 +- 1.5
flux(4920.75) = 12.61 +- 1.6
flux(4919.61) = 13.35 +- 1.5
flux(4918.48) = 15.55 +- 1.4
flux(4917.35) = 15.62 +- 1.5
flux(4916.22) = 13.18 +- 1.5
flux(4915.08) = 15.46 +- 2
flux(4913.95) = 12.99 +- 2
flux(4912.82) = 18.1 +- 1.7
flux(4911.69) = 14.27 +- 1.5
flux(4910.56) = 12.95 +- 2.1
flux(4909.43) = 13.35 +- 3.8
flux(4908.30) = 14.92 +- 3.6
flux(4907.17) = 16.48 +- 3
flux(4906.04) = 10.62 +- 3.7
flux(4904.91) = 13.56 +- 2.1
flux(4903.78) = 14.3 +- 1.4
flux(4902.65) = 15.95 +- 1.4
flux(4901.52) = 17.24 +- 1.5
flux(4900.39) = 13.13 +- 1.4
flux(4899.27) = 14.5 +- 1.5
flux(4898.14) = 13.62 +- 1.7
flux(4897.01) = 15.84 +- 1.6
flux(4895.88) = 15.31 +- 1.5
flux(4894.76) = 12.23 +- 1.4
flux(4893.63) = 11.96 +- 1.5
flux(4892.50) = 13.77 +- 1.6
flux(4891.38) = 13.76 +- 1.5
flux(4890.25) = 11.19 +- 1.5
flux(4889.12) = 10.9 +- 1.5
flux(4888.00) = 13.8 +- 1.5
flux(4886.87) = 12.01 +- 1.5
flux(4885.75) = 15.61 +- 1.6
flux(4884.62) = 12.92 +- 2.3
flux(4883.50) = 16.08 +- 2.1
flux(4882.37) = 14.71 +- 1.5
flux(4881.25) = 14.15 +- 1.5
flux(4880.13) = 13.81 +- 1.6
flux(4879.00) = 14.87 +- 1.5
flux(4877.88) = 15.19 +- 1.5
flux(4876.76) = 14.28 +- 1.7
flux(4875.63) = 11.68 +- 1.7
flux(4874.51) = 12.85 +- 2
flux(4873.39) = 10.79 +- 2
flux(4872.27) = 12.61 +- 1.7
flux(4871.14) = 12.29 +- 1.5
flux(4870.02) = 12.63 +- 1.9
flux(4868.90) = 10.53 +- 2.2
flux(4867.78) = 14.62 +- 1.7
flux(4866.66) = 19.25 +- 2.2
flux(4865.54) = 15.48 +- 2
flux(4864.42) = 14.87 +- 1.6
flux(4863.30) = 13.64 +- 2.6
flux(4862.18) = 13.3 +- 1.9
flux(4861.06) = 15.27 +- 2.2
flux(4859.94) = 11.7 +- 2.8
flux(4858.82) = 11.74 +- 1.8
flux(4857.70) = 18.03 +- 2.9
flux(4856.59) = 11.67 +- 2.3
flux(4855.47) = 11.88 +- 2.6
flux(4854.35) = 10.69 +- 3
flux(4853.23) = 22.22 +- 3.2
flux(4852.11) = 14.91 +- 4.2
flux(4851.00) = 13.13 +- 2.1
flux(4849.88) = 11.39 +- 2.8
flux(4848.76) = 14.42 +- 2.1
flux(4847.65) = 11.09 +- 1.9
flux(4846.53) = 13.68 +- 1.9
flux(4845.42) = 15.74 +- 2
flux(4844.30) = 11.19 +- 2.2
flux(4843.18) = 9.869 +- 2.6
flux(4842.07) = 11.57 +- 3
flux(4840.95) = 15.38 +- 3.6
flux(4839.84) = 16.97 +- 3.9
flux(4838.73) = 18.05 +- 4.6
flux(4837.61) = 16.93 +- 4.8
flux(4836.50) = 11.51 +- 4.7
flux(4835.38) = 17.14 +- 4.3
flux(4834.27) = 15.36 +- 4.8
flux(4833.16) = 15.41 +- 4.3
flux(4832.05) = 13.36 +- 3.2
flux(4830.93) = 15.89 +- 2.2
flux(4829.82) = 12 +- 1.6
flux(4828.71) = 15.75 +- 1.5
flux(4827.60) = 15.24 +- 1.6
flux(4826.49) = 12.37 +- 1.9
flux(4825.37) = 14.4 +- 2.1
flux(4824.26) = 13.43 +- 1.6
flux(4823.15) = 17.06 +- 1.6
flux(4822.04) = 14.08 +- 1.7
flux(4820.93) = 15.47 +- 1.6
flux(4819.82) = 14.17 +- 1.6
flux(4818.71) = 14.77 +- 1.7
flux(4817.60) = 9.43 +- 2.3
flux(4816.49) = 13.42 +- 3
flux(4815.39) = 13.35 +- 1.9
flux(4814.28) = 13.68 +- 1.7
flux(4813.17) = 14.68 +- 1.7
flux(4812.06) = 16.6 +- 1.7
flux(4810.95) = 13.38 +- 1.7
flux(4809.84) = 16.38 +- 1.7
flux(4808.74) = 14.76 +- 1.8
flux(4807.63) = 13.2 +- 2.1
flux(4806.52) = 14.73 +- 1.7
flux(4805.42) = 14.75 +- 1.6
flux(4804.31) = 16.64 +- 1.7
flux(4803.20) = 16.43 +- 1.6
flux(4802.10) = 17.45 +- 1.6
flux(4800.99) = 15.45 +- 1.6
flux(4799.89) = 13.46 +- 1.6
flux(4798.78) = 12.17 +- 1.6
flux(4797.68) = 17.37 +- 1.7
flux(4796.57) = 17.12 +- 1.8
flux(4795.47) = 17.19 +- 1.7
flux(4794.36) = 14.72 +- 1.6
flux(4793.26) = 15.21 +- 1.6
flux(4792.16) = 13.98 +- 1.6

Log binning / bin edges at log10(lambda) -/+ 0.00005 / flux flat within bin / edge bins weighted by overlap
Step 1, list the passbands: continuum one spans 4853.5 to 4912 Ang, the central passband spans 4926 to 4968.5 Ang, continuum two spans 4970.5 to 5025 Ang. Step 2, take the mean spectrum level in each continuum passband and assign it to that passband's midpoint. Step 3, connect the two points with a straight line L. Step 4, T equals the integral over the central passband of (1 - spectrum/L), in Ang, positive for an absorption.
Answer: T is -4.0 Ang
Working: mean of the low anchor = 13.7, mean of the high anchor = 13.4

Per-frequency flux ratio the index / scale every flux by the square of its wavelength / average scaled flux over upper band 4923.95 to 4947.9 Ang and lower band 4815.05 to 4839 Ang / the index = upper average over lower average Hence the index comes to 1.10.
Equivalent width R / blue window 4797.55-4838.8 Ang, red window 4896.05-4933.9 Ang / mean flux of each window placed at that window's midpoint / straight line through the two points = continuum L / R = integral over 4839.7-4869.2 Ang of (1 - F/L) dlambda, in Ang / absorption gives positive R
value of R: 1.6 Ang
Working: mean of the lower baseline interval 14.7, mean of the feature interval 13.8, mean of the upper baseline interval 14.6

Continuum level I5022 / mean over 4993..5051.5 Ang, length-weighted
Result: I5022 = 13.1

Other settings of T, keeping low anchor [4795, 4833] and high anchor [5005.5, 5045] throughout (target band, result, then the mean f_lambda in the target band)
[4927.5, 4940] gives -1.3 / 14.9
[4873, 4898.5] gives 0.8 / 13.6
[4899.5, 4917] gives -0.8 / 14.5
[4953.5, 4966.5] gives -0.8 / 14.1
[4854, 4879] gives 1.3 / 13.5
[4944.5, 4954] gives -2.0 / 16.2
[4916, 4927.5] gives -0.4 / 14.2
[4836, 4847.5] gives 0.3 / 14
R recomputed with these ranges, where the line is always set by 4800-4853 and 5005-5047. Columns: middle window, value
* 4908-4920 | -0.7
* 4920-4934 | -1.2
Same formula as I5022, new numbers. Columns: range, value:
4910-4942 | 14.6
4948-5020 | 13.7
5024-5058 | 13.4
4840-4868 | 13.9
